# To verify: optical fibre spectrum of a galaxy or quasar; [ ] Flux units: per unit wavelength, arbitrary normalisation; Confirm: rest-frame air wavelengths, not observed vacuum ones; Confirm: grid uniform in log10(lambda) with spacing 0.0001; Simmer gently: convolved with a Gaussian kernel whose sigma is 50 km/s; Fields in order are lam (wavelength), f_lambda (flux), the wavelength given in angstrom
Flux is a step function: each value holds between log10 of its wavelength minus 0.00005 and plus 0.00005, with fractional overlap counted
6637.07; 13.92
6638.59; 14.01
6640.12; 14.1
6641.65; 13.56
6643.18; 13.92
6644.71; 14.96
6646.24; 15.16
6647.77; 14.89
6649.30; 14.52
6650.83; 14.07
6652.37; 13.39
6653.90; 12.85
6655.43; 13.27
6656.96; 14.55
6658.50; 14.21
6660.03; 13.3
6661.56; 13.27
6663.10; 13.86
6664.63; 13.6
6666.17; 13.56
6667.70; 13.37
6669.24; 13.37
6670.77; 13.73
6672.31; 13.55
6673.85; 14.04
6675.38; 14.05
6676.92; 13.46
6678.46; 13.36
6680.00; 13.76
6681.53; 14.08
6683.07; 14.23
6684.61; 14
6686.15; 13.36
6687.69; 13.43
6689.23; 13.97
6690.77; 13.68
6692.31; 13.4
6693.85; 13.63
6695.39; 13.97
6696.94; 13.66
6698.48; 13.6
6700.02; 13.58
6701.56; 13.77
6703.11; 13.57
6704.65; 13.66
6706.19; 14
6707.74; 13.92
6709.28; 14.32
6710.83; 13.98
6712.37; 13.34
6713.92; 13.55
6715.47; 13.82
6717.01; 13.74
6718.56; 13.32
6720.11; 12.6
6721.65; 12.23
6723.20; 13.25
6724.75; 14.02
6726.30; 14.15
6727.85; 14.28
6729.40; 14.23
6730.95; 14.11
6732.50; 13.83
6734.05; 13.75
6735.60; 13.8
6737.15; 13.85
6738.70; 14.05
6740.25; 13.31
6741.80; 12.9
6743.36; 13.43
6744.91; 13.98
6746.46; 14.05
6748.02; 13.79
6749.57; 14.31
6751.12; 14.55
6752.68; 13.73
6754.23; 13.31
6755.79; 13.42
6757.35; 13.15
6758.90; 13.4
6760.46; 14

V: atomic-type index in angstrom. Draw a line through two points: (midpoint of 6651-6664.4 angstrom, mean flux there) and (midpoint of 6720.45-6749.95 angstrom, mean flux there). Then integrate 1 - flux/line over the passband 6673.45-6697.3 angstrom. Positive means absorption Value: -0.2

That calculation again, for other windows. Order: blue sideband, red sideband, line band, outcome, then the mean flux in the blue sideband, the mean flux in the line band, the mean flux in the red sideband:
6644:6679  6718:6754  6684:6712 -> 0.08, 13.8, 13.7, 13.7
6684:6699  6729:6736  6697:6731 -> 0.35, 13.7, 13.7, 13.9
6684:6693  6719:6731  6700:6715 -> -0.20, 13.6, 13.8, 13.6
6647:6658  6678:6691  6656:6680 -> 0.30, 13.9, 13.7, 13.8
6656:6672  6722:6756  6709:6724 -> 0.41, 13.7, 13.4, 13.8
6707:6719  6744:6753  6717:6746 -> 0.63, 13.8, 13.6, 14.1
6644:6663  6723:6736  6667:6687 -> 0.41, 14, 13.7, 14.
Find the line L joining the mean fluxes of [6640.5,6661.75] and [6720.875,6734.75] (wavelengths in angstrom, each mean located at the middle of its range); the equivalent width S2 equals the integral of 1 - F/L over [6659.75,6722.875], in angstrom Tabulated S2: 1.2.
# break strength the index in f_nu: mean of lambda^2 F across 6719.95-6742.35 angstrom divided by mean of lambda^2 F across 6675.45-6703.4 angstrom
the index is 1.0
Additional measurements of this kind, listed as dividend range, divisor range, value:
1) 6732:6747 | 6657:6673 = 1.03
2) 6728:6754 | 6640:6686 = 1.02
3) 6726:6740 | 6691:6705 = 1.03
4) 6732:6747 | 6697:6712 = 1.00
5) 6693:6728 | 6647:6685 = 1.00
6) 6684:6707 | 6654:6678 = 1.01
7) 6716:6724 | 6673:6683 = 0.96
